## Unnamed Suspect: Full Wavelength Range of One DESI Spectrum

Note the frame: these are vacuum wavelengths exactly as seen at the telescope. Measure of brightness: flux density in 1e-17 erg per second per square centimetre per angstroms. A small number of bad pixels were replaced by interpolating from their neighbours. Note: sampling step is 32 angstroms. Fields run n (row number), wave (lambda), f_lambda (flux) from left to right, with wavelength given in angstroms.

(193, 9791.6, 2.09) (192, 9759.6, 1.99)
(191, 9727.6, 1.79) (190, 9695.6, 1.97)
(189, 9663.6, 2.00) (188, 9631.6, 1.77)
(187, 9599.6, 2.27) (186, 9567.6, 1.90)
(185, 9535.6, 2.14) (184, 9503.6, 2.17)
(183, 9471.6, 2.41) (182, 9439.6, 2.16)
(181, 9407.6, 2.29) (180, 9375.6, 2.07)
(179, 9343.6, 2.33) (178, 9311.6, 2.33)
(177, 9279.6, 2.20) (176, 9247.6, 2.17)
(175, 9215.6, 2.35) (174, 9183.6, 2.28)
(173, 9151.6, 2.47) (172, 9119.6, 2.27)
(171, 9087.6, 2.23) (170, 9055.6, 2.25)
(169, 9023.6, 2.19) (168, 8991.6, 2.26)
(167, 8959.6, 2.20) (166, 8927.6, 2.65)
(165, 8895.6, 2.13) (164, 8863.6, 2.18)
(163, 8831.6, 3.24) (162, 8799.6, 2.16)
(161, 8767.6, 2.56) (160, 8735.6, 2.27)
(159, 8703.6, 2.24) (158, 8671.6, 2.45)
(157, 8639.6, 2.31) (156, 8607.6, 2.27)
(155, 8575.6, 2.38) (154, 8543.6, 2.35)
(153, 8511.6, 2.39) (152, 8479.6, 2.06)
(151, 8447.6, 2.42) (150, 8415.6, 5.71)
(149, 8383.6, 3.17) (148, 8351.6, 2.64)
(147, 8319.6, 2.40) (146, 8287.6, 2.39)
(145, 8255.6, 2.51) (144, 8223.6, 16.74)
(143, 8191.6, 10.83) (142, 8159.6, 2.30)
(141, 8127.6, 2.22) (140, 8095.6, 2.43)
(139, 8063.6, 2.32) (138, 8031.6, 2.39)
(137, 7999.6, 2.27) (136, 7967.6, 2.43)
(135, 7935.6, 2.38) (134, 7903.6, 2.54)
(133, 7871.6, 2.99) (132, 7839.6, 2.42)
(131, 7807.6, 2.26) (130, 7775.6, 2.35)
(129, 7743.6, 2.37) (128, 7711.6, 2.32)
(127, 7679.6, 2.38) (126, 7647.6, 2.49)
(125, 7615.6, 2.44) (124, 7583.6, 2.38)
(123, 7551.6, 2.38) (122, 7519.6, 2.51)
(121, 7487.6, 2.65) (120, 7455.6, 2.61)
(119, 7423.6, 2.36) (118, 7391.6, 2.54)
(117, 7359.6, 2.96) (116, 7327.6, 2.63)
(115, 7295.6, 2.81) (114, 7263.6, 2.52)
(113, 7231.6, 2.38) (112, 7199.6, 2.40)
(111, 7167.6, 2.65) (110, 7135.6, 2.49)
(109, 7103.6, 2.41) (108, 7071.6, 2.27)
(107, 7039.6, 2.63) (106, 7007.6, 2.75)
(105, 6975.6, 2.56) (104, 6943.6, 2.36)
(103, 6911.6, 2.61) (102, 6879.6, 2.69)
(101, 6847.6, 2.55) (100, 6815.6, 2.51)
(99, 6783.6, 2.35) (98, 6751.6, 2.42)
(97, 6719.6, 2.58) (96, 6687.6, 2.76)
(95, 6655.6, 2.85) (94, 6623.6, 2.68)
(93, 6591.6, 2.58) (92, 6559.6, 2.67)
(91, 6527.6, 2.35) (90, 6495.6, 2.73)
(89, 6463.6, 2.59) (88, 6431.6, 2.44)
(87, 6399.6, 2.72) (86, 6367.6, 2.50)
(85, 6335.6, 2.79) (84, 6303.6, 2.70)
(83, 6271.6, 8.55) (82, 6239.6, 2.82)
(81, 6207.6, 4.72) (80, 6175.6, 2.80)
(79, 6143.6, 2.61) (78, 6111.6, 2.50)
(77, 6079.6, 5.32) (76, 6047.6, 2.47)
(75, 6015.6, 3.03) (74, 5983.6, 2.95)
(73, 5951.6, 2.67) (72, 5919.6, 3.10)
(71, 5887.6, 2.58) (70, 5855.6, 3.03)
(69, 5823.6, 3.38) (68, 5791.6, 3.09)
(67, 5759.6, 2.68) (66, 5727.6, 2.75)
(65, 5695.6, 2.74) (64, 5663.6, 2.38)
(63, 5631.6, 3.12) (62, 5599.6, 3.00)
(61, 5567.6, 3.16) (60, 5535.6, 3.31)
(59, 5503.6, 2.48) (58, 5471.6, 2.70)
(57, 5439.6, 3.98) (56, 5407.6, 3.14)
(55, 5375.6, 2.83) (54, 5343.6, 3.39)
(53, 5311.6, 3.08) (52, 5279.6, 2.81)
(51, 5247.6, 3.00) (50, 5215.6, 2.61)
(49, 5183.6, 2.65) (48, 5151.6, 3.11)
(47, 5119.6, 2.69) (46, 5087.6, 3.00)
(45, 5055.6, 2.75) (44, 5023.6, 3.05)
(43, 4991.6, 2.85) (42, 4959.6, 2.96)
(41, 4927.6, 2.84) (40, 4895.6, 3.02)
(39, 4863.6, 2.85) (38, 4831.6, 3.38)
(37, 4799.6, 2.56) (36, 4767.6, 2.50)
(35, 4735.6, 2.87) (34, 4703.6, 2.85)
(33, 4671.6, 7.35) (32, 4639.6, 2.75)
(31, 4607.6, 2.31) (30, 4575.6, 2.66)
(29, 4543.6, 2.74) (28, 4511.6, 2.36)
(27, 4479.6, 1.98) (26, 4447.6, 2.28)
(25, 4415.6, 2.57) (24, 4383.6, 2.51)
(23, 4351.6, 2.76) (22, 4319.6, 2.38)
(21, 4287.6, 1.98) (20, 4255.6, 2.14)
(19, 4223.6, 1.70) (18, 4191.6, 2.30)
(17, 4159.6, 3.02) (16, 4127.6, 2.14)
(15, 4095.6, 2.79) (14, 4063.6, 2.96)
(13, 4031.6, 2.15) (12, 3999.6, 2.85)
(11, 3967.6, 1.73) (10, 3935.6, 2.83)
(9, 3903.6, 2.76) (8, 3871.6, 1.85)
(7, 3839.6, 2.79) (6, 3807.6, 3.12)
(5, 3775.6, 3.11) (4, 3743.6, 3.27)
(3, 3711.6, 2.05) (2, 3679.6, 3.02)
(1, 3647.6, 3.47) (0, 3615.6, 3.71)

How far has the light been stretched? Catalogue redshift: 0.250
